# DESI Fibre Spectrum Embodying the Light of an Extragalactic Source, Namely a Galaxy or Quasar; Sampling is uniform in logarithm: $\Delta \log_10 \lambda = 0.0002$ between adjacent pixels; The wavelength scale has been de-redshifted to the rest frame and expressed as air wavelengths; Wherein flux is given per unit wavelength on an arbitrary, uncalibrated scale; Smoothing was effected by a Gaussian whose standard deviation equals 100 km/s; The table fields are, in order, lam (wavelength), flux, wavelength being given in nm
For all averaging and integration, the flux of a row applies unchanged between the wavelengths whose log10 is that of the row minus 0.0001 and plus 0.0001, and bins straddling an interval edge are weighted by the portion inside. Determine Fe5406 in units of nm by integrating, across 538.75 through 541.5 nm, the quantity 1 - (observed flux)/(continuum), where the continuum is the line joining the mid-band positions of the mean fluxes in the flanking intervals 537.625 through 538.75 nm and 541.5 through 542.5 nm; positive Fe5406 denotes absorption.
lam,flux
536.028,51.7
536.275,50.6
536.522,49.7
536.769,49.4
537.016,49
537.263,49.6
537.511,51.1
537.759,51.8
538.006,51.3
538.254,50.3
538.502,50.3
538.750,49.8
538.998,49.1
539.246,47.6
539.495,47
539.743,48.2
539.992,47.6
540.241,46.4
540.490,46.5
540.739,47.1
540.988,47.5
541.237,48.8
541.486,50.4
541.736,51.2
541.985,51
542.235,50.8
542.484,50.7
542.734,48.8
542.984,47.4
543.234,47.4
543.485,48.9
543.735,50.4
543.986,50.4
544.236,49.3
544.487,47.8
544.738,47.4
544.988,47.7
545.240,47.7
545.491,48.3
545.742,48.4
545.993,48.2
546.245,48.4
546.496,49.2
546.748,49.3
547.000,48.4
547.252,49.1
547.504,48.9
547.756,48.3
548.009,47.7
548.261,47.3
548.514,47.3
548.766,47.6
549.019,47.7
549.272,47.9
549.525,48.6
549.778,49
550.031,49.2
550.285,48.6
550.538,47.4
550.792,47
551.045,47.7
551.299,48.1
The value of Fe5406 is 0.16 nm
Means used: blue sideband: 50.8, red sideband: 50.9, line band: 47.8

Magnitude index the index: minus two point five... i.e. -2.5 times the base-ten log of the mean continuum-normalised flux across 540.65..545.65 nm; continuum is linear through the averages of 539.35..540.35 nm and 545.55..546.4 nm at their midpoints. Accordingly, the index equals -0.02 mag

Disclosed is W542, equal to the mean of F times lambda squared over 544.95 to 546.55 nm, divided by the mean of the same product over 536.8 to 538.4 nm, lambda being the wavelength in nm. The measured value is 0.99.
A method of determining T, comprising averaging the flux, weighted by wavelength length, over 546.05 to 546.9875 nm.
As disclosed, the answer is 48.8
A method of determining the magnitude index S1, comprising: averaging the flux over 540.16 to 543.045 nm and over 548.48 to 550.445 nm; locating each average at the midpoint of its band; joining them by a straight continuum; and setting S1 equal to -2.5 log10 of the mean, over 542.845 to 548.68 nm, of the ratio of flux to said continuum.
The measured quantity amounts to 0.00 mag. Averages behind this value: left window 49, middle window 48.4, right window 48.3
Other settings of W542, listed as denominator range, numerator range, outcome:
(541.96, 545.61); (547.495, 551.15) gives 1.00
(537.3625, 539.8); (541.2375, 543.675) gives 1.01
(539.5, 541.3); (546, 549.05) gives 1.05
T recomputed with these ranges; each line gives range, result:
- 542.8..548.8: 48.4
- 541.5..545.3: 49.2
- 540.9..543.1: 49.7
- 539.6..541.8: 48.1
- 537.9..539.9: 49.1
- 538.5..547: 48.6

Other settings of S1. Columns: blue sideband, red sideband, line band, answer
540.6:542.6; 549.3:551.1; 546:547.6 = 0.00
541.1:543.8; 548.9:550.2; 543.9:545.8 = 0.02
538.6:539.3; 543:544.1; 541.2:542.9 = -0.03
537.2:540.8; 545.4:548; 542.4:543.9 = 0.00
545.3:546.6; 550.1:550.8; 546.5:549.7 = 0.00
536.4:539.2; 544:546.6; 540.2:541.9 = 0.02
